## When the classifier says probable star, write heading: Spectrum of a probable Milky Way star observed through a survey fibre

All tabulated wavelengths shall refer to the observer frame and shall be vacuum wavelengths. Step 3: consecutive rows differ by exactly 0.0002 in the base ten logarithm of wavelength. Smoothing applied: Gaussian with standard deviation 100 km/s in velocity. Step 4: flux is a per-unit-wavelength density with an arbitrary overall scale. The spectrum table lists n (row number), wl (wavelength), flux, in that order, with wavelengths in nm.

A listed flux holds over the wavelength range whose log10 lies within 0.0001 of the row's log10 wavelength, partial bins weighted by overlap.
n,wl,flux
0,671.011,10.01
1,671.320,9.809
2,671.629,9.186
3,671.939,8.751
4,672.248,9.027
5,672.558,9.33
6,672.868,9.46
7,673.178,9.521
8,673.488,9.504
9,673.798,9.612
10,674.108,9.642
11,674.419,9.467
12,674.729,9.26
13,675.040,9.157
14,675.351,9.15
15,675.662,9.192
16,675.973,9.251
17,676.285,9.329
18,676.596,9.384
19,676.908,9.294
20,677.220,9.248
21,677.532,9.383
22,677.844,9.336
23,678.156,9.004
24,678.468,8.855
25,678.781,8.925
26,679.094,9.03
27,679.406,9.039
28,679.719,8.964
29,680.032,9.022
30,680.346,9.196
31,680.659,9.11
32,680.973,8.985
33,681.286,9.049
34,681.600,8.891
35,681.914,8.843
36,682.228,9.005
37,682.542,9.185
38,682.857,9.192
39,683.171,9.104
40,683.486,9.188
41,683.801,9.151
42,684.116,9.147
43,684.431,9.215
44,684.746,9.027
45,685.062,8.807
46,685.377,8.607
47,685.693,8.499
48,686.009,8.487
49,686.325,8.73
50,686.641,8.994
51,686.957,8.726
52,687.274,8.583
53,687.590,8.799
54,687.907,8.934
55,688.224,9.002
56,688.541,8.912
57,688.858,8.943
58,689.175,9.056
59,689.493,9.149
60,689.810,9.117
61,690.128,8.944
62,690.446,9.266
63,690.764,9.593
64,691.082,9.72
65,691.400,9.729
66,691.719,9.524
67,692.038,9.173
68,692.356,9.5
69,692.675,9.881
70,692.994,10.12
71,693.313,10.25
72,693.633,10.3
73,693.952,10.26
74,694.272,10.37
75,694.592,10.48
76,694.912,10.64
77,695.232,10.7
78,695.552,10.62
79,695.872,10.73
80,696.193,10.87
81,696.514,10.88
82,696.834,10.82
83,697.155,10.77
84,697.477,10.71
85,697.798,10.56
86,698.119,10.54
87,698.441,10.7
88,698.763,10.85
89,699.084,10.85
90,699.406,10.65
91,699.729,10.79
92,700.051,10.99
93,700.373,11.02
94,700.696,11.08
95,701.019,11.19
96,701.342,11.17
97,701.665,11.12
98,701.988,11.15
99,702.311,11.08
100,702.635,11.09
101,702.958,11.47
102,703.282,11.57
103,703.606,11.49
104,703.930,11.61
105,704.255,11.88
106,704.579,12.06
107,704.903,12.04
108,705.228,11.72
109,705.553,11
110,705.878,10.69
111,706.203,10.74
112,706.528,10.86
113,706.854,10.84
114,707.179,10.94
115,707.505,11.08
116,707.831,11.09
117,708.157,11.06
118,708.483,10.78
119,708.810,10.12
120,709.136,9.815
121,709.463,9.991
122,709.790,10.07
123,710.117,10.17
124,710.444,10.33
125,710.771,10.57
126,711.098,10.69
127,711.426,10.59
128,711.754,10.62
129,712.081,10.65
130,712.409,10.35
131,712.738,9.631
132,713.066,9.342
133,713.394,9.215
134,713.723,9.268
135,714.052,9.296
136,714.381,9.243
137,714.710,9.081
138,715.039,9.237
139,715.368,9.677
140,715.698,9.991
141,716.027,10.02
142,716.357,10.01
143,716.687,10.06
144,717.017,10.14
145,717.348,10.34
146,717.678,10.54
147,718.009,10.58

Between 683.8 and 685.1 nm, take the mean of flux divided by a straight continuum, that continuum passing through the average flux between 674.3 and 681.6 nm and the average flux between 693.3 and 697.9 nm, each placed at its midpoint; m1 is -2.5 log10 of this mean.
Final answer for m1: 0.070 mag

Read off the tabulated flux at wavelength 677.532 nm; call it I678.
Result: 9.383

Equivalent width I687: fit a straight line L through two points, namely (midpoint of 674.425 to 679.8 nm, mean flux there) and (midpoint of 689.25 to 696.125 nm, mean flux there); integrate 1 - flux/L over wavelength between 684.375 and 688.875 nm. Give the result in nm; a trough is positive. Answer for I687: 0.384 nm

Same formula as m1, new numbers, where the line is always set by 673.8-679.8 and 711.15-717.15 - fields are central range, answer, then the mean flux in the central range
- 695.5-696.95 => -0.136 mag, 10.8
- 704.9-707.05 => -0.144 mag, 11.1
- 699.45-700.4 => -0.138 mag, 10.9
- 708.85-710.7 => -0.039 mag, 10.1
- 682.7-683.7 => 0.019 mag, 9.16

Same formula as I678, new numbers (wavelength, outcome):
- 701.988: 11.15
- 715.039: 9.237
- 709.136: 9.815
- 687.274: 8.583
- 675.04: 9.157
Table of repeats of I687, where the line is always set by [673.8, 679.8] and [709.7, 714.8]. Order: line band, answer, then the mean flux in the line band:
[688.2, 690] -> 0.08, 9.03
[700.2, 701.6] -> -0.20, 11.1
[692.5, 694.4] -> -0.12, 10.2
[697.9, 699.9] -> -0.22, 10.7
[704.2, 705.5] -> -0.27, 11.9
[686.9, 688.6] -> 0.11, 8.82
